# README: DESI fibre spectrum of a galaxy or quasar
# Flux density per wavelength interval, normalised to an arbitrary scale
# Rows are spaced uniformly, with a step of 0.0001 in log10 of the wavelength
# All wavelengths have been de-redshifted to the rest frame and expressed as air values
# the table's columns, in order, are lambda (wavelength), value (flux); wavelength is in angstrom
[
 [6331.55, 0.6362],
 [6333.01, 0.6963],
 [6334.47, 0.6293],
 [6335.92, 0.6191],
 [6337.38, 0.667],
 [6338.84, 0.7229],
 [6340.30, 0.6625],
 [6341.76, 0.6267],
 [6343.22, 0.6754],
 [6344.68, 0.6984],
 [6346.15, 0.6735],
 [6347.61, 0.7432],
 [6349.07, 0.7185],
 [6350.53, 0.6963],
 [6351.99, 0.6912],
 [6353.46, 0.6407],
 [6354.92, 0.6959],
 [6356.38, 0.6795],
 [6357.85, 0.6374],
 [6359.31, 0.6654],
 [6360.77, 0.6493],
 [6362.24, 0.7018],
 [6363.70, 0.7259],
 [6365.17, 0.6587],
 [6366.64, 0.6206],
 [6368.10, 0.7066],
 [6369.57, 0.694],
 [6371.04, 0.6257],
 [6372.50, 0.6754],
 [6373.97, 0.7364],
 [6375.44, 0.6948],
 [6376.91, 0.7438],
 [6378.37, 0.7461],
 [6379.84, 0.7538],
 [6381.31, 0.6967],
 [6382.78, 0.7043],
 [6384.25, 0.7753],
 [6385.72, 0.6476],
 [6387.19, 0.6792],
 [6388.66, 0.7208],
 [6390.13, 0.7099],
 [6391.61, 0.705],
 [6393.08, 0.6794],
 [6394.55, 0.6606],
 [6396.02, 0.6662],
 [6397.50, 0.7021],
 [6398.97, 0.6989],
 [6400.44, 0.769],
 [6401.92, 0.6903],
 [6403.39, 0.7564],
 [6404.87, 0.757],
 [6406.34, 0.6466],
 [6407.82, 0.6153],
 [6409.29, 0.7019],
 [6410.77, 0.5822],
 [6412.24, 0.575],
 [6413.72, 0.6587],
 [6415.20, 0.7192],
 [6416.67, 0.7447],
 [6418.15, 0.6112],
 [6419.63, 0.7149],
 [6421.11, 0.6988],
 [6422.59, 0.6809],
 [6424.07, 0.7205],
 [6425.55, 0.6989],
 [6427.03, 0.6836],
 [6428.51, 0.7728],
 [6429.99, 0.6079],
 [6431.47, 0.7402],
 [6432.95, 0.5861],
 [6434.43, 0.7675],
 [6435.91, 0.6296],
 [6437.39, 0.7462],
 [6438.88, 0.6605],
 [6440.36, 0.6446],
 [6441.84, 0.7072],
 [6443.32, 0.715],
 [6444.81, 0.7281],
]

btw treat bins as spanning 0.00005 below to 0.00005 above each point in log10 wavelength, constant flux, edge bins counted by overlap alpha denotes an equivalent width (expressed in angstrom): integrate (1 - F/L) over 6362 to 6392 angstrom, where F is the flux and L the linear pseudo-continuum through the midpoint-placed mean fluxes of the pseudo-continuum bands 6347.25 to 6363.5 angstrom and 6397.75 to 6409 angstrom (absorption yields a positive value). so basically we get -0.33 angstrom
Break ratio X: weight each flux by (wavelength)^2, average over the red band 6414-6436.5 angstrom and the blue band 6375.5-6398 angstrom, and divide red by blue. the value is 1.0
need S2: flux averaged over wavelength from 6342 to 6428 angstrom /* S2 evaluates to 0.69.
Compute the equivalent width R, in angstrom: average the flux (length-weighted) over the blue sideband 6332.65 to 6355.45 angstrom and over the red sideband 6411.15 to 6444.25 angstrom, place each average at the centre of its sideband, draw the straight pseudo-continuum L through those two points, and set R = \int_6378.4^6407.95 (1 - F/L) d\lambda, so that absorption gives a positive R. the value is -1.0 angstrom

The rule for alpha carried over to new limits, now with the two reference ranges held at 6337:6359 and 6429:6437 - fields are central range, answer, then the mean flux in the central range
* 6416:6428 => -0.4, 0.695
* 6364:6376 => 0.0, 0.678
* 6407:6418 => 0.3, 0.654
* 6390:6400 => -0.2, 0.69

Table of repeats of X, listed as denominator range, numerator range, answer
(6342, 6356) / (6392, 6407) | 1.04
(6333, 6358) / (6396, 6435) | 1.04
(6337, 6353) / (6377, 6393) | 1.05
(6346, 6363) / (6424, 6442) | 1.03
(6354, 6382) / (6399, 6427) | 1.01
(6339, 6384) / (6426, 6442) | 1.02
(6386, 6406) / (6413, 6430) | 1.00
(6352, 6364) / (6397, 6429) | 1.04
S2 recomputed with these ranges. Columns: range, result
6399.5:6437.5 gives 0.687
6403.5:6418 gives 0.668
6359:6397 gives 0.694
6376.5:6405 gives 0.712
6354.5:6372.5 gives 0.672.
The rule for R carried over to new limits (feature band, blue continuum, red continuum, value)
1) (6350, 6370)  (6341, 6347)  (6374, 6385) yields 0.6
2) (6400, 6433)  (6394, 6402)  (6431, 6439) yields 0.4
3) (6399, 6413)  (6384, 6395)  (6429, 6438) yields 0.2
